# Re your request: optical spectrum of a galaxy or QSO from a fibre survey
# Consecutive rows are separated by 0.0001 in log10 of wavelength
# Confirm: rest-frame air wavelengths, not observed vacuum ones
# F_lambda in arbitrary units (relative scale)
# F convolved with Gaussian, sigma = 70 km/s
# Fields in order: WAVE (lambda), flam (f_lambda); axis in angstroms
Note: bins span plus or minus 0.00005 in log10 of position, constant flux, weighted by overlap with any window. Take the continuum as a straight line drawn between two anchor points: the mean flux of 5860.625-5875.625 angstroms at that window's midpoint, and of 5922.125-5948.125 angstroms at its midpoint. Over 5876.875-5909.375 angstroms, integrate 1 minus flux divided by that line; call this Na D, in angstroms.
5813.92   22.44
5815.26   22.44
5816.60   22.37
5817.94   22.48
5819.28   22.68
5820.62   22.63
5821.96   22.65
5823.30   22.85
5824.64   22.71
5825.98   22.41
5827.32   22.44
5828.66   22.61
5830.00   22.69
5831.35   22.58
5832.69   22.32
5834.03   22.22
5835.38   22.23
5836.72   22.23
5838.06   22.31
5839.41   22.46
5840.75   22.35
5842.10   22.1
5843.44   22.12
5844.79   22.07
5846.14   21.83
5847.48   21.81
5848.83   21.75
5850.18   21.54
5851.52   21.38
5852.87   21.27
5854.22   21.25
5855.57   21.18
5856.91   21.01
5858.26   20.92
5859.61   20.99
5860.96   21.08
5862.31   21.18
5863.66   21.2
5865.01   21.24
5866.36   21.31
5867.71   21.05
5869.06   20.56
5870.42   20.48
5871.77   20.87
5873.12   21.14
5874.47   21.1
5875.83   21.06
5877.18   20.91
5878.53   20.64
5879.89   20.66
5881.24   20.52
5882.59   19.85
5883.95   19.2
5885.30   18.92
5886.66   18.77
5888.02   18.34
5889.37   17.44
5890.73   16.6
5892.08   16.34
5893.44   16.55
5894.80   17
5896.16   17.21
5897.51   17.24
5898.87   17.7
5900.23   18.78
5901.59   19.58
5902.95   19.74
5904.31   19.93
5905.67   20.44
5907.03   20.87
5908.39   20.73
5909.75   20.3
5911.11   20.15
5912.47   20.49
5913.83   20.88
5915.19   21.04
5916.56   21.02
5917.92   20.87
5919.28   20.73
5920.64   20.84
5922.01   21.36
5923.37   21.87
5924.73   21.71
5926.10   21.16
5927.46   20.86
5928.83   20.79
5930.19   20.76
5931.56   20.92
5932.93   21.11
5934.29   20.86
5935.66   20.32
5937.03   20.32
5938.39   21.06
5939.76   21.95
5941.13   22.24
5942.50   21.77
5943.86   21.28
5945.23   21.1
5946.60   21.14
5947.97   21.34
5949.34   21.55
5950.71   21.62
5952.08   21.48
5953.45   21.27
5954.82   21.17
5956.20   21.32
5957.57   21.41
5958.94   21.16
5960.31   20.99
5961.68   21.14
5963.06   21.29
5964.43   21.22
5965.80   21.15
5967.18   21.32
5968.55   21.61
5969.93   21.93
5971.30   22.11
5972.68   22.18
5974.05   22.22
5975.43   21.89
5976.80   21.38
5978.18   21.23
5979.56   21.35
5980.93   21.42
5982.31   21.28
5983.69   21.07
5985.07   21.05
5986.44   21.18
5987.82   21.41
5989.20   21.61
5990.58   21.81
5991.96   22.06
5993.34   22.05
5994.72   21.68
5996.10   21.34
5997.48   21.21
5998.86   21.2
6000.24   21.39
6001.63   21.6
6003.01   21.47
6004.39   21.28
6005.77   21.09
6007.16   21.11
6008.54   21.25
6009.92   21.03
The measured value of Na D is 3.4 angstroms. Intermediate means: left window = 21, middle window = 18.9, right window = 21.2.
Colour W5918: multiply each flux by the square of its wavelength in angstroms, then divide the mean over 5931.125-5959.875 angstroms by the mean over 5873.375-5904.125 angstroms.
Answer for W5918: 1.1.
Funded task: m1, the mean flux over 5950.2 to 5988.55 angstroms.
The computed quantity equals 21.4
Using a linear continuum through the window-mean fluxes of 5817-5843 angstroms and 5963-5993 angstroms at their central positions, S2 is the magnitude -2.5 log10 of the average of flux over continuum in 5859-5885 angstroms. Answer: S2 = 0.07 mag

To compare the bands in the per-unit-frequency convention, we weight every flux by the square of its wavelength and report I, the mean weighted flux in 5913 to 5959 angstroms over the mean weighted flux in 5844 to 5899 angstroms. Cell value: 1.08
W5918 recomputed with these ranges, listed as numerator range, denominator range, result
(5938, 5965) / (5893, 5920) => 1.11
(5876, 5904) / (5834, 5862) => 0.87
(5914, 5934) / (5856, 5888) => 1.04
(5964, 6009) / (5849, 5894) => 1.11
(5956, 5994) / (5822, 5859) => 1.02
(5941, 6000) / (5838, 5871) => 1.04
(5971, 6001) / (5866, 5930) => 1.11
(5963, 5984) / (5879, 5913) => 1.17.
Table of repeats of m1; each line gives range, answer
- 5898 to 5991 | 21.1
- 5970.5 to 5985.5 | 21.6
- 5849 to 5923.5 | 20.1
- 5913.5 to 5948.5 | 21.1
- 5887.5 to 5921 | 19.2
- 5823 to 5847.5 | 22.3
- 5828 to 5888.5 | 21.2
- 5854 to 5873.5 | 21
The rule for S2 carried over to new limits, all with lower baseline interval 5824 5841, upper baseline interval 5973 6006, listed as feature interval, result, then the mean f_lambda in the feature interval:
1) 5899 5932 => 0.07 mag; 20.6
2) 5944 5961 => 0.02 mag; 21.3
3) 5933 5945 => 0.03 mag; 21.2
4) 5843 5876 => 0.05 mag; 21.2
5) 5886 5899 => 0.26 mag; 17.3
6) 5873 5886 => 0.09 mag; 20.4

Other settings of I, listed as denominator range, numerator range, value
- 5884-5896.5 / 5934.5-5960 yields 1.24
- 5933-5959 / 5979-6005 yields 1.02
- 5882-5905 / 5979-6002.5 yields 1.22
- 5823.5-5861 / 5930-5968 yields 1.00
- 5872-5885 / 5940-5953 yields 1.07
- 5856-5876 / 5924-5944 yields 1.03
